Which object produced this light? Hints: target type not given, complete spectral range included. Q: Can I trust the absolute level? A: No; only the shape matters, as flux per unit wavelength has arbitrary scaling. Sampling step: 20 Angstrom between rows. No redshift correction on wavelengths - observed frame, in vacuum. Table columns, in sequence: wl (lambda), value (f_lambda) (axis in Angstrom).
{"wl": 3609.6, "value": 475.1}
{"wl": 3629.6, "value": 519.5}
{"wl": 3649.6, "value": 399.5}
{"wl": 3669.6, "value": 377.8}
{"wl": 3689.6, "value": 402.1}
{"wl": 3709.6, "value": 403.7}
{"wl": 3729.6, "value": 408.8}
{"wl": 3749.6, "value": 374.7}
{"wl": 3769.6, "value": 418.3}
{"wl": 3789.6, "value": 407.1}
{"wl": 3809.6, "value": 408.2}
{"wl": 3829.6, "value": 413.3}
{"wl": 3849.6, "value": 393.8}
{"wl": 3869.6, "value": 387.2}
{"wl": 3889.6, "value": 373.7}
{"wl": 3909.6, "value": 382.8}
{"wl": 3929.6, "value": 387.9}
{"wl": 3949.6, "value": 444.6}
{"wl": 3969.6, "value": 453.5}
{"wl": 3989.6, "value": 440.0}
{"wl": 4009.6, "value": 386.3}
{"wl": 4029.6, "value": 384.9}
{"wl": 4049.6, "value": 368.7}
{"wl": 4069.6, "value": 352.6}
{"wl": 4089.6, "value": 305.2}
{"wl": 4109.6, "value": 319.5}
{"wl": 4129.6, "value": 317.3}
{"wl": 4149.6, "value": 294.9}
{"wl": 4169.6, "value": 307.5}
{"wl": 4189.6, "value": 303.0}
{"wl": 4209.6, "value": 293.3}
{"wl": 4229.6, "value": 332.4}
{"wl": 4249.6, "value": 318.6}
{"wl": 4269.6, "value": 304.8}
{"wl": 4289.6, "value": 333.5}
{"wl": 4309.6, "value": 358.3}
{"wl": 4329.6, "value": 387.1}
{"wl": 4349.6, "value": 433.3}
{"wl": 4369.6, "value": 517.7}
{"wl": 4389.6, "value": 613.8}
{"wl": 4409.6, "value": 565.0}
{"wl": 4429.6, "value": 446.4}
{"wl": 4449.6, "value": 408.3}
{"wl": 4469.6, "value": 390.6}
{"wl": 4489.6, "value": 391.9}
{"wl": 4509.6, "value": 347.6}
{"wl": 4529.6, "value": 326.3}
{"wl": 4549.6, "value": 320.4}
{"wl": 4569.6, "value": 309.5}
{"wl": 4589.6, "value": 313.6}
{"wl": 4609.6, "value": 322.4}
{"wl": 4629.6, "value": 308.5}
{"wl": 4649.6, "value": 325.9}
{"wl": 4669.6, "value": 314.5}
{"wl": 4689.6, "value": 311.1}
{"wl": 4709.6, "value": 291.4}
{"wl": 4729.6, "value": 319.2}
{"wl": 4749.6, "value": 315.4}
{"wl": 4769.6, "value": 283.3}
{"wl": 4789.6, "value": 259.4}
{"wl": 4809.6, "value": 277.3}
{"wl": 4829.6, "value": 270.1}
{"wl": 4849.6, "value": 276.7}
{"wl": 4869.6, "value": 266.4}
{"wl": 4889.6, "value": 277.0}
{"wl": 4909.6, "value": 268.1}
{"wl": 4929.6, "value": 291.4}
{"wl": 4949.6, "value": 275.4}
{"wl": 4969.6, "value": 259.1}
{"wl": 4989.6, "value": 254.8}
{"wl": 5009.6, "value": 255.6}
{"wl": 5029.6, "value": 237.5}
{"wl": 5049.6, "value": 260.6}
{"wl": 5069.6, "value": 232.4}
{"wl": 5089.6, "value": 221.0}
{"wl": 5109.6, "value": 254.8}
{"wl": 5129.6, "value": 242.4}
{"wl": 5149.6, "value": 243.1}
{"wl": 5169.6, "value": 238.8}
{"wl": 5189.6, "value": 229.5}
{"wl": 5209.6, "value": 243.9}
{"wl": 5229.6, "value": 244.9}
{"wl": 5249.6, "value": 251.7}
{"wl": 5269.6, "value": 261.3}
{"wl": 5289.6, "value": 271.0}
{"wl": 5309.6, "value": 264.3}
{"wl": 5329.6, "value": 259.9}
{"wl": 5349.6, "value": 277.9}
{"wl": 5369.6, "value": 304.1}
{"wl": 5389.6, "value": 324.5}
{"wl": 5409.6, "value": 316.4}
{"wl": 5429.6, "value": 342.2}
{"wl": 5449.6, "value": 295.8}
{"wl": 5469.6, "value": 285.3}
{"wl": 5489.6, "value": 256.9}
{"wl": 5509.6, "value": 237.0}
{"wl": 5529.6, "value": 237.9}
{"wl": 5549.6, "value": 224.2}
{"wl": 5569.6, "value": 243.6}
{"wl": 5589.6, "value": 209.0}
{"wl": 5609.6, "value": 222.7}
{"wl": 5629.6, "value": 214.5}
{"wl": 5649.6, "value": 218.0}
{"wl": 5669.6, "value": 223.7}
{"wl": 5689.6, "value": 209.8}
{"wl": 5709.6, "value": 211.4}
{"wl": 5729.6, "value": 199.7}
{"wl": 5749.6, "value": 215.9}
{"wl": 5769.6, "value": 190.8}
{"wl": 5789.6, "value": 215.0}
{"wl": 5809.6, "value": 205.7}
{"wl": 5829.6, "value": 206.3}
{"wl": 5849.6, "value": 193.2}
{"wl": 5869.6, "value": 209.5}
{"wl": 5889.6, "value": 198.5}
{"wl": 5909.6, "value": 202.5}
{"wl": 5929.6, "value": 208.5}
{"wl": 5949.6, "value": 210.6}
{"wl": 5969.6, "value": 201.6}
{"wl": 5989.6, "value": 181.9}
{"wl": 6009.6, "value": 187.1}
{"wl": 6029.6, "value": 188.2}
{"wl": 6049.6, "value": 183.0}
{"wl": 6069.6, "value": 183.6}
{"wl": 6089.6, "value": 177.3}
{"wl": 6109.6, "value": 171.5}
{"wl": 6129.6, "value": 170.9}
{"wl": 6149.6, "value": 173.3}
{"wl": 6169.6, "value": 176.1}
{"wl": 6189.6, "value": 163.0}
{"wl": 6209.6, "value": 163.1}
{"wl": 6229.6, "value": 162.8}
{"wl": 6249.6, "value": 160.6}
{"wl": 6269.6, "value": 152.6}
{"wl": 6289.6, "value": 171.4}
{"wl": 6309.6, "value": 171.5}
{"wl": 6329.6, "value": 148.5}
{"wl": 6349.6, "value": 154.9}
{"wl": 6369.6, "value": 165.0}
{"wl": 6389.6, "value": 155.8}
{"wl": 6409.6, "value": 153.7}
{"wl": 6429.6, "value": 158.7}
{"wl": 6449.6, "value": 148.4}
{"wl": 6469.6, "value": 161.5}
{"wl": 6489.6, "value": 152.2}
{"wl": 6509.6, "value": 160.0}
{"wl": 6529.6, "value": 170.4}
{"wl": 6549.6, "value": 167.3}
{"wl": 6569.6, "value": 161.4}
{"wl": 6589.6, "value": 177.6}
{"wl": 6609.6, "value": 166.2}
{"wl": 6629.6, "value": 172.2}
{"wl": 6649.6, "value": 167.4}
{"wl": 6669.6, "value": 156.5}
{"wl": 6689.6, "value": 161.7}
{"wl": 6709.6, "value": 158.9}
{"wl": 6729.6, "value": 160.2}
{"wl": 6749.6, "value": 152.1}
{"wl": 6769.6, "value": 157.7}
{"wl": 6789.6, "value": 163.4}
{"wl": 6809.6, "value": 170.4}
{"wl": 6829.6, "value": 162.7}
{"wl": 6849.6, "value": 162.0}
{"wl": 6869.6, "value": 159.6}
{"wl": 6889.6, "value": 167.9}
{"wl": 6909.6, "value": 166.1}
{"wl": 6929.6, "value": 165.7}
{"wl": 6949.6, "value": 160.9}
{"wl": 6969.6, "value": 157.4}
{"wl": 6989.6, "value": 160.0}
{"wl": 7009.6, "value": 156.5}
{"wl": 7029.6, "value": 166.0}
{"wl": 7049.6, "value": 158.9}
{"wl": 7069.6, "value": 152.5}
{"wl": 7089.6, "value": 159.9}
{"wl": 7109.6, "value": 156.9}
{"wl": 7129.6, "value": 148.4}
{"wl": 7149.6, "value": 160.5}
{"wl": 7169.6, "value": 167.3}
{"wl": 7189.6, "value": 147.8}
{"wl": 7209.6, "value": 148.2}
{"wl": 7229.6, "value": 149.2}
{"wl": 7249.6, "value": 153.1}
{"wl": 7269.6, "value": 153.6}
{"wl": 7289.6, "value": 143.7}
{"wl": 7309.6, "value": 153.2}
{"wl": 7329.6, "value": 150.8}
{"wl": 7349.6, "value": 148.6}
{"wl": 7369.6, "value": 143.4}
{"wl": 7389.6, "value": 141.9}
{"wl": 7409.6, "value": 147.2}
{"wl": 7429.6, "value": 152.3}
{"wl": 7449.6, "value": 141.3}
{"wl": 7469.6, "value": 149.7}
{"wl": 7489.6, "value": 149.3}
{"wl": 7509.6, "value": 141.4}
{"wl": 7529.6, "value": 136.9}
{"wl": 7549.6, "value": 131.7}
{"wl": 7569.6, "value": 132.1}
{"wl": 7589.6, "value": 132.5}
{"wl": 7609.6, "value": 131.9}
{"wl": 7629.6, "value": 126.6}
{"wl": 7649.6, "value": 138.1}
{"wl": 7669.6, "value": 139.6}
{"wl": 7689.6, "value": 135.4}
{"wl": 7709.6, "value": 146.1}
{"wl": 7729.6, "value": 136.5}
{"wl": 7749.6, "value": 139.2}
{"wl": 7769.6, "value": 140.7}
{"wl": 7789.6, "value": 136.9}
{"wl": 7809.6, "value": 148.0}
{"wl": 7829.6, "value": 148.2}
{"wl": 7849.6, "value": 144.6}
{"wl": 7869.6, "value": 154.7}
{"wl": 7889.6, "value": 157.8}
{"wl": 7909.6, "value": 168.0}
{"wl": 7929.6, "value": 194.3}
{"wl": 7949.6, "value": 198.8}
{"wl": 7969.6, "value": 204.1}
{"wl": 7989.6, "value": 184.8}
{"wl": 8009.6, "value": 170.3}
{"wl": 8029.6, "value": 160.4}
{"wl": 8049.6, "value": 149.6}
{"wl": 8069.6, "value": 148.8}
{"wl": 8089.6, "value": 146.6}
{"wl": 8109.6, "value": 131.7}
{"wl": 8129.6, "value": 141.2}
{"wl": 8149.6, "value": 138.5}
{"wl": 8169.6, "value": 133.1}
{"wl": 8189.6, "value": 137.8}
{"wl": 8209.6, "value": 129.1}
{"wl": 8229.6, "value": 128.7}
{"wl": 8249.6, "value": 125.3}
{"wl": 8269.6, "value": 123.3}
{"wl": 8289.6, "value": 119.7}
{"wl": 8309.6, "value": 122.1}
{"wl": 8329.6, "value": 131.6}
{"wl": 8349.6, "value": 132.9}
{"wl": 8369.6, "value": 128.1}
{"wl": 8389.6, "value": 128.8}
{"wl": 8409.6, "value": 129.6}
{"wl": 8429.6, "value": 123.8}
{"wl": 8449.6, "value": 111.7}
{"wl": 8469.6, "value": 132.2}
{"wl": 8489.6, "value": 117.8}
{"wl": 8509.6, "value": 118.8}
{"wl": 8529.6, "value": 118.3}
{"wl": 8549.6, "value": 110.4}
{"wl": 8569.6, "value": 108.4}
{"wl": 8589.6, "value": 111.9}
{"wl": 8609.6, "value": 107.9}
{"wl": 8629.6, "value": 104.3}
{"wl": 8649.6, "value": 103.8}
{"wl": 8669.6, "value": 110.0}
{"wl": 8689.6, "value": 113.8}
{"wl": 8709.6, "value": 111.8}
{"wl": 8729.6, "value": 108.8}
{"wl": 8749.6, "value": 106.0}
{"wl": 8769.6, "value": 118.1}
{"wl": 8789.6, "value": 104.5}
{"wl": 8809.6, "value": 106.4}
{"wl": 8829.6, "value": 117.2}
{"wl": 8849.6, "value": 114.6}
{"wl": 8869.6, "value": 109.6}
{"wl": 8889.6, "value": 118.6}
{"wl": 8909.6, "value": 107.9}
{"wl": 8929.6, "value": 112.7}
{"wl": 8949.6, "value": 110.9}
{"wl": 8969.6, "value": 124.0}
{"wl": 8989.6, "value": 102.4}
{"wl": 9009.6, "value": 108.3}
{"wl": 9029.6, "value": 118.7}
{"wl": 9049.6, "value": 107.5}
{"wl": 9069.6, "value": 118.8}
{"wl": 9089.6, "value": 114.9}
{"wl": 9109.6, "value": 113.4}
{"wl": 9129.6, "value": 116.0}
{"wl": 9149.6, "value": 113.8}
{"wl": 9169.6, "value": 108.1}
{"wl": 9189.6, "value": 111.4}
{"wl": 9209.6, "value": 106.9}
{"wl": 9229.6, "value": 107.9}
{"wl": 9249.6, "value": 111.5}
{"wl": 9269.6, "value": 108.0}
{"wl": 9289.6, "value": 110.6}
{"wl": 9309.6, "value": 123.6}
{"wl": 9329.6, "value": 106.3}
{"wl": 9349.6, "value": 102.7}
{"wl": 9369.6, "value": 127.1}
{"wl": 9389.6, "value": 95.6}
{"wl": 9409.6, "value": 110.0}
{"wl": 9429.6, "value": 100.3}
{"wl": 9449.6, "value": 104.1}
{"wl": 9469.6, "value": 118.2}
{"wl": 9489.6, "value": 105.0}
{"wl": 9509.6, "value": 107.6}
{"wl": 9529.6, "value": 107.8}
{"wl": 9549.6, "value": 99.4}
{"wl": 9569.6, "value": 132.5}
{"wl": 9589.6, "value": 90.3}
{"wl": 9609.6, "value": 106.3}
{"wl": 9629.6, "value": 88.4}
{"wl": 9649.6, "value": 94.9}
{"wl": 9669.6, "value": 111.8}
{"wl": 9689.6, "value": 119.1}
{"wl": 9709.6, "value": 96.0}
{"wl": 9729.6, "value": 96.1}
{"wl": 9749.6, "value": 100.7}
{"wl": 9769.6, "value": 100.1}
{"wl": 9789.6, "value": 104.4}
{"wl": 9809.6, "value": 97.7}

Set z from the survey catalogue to 1.843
